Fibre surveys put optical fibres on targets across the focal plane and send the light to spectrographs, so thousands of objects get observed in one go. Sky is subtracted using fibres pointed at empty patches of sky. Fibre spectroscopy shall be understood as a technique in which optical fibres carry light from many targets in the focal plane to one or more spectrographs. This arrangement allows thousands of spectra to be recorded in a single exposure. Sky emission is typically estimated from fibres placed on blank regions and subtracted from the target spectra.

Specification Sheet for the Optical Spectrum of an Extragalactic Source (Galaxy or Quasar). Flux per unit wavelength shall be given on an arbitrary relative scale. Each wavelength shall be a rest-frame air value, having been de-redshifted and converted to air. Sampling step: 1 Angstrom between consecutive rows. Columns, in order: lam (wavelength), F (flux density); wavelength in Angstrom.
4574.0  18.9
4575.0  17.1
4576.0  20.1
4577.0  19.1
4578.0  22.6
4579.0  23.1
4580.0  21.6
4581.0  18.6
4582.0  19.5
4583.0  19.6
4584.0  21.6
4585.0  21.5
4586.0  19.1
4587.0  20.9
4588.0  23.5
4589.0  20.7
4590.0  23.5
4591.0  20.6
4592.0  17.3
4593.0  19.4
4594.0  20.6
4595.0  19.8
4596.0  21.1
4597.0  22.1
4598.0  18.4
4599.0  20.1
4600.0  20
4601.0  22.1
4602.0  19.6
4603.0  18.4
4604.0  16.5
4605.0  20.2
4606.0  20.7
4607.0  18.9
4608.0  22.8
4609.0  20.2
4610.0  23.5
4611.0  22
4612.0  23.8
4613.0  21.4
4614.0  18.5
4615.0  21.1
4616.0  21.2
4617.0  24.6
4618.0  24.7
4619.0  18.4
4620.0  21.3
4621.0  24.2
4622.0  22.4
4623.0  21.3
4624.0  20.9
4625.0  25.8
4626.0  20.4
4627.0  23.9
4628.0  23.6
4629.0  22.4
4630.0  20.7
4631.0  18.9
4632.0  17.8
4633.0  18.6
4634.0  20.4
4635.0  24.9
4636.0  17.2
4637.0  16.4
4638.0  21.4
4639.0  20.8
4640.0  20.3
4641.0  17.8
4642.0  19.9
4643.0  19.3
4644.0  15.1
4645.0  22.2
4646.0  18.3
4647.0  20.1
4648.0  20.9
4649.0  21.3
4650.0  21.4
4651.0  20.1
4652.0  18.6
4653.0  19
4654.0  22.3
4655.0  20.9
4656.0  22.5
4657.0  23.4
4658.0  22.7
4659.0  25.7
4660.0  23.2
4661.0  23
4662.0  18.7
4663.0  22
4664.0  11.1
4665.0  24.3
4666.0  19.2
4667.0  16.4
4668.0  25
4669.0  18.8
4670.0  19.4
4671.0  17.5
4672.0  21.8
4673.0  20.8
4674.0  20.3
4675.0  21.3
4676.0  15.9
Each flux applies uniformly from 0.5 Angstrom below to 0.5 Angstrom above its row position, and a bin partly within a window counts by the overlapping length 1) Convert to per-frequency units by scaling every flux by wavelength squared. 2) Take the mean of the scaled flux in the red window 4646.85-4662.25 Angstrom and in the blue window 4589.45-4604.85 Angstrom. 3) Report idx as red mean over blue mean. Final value 1.1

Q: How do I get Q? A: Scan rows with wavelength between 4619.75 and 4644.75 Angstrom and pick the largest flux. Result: 25.8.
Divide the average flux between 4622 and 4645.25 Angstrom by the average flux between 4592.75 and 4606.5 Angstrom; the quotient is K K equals 1.0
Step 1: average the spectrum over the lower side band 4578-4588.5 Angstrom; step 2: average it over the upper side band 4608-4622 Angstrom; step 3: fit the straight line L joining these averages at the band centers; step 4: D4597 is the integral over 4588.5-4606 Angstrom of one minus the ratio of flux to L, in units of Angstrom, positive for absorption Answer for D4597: 1.12 Angstrom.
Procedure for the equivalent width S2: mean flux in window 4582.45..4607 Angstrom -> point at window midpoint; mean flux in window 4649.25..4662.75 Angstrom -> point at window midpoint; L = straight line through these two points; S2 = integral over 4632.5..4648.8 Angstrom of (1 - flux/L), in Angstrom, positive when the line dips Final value 1.3 Angstrom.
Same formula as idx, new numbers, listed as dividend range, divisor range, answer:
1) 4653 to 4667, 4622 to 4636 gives 1.00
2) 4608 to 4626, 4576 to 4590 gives 1.07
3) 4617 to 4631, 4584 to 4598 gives 1.09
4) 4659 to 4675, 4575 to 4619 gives 1.01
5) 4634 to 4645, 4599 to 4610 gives 0.98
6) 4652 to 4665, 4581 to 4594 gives 1.07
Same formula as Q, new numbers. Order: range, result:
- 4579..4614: 23.8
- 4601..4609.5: 22.8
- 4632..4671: 25.7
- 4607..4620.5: 24.7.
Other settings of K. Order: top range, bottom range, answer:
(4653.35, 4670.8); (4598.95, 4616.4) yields 1.02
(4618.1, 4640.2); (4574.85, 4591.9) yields 1.02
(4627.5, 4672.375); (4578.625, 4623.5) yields 0.97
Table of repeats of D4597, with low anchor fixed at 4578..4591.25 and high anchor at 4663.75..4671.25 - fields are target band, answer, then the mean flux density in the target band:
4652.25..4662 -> -1.36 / 22.2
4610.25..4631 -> -1.78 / 22.1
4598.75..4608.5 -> 0.37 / 19.9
